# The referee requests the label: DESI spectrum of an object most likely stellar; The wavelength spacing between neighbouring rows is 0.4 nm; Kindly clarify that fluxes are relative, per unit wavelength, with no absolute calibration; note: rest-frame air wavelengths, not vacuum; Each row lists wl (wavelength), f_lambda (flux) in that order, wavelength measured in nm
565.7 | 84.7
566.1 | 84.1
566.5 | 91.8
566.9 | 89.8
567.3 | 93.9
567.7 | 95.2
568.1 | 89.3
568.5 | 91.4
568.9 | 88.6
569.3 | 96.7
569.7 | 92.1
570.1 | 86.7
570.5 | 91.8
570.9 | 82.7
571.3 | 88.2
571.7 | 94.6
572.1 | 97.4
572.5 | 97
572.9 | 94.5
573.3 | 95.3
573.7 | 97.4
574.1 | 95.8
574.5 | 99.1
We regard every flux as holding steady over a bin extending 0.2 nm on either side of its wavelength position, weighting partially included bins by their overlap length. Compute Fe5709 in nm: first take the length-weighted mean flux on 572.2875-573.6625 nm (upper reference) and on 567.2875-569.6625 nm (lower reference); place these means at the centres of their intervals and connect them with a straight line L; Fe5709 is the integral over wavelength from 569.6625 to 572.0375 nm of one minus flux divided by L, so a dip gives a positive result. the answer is 0.12 nm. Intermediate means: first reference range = 92.4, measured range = 89.6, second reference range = 95.8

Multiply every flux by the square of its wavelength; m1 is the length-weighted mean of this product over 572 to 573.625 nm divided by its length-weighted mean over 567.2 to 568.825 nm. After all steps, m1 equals 1.1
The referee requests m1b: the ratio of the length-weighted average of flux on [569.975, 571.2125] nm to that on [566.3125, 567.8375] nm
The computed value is 0.94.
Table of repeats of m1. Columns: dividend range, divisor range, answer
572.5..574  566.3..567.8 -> 1.06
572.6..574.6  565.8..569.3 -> 1.08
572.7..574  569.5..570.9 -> 1.09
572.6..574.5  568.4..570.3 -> 1.07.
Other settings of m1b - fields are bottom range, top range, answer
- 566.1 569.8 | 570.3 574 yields 1.02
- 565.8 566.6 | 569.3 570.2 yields 1.05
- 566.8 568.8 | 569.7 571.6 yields 0.96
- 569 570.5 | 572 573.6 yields 1.05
